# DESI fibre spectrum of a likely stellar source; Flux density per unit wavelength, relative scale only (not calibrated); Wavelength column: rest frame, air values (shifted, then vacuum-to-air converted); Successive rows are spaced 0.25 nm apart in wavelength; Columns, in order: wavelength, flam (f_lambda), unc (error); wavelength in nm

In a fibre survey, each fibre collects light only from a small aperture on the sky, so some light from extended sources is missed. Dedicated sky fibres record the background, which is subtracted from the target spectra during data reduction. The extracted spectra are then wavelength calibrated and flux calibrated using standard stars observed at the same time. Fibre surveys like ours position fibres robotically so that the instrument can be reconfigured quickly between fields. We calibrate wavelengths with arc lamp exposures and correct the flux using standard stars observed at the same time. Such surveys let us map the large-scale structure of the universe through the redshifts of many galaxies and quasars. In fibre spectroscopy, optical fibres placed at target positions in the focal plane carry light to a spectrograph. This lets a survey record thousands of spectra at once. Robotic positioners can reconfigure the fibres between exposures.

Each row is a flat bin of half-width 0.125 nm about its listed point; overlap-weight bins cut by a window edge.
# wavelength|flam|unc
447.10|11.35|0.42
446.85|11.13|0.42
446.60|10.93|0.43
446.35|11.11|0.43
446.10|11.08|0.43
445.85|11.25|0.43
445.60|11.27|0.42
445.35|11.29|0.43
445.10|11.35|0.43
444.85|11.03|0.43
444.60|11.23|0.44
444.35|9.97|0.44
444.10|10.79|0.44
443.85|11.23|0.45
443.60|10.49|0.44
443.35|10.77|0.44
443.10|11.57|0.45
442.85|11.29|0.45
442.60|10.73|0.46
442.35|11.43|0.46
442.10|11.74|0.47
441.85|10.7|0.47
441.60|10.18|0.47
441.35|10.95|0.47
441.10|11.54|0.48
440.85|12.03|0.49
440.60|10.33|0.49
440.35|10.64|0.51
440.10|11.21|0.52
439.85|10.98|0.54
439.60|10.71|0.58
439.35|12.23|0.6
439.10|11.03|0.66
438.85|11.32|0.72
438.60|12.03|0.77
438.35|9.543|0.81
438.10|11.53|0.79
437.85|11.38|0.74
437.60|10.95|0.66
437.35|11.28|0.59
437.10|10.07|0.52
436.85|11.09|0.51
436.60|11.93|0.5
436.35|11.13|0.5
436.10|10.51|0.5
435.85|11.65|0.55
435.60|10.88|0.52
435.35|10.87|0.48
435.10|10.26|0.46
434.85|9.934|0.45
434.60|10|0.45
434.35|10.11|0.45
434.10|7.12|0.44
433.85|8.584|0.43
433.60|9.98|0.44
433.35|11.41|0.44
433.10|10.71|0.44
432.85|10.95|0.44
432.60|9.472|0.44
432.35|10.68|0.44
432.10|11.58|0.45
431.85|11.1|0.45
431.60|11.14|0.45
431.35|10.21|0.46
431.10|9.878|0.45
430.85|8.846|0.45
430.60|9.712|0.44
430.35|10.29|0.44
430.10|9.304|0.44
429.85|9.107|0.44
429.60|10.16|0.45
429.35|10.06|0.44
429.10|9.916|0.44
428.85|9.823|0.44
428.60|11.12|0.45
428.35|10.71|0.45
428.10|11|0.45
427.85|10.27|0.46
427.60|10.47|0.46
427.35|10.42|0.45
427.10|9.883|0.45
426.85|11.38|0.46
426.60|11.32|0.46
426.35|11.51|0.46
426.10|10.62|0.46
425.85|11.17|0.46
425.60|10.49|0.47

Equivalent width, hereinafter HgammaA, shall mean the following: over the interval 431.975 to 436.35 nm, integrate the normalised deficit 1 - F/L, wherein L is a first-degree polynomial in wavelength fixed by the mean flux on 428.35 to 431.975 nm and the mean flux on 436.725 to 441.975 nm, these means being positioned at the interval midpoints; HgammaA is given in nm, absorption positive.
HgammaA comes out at 0.079 nm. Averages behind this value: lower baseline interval 10.1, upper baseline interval 11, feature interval 10.3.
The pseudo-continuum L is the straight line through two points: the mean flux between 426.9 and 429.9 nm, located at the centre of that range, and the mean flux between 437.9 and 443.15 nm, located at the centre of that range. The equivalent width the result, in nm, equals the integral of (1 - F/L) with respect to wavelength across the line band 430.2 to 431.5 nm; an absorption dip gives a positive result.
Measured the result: 0.08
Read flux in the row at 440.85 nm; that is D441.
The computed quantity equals 12.03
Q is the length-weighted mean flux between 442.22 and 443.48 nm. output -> 11.2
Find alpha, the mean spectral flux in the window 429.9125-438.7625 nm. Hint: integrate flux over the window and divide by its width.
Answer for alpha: 10.5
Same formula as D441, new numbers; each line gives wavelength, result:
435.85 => 11.65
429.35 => 10.06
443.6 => 10.49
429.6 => 10.16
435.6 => 10.88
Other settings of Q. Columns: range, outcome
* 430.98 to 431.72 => 10.4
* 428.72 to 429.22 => 9.88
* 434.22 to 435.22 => 10.1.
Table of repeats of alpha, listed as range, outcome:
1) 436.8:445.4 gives 11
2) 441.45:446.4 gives 11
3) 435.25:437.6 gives 11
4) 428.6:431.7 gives 9.91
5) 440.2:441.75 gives 10.9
